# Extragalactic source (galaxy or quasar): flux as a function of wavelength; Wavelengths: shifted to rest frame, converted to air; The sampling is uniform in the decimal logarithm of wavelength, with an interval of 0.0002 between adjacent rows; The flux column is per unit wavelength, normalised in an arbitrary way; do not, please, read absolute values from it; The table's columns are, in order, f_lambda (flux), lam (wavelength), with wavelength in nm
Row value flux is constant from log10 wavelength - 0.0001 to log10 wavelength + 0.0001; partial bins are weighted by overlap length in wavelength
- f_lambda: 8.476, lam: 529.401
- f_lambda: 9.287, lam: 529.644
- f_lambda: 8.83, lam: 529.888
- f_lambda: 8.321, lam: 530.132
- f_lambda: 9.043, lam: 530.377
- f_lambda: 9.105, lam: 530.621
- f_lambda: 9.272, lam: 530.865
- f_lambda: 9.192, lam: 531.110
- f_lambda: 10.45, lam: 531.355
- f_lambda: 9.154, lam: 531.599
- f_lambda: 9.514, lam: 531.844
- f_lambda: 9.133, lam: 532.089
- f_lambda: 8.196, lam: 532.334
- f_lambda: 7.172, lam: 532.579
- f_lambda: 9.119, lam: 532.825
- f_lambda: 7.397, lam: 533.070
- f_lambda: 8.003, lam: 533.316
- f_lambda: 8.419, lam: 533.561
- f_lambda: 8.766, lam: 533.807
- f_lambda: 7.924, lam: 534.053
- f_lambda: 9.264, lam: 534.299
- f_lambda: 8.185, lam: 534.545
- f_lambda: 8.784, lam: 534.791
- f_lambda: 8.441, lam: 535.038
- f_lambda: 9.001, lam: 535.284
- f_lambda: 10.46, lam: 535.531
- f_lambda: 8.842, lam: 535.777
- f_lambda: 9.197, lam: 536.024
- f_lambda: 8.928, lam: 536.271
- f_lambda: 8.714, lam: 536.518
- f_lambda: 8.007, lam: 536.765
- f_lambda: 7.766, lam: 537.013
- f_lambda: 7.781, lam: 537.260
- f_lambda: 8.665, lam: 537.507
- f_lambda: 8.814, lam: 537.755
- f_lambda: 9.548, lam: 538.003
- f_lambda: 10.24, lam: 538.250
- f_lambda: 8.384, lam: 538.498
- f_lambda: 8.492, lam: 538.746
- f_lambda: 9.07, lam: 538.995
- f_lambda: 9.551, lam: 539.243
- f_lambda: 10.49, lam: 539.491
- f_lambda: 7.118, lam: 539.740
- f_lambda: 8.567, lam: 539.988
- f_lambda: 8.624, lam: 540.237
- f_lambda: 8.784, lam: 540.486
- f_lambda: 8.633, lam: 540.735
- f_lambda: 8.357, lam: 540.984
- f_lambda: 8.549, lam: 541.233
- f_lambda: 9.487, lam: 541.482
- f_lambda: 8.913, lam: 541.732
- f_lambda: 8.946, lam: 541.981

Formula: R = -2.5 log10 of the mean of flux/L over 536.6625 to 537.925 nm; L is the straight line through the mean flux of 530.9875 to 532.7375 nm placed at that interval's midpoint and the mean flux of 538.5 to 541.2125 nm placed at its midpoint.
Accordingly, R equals 0.071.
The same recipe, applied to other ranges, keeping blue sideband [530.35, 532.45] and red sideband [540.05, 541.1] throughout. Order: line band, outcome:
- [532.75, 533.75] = 0.11 mag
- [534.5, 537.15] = 0.02 mag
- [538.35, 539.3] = -0.02 mag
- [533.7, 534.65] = 0.06 mag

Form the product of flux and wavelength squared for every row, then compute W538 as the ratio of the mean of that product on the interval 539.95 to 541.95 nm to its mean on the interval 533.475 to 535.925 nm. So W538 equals 1.0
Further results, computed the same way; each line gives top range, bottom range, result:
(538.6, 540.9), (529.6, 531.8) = 0.99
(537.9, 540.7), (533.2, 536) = 1.04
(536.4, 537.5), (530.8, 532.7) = 0.92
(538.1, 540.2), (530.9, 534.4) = 1.06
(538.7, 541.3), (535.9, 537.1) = 1.04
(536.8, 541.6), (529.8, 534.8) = 1.03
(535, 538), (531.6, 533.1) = 1.04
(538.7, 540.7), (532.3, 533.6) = 1.13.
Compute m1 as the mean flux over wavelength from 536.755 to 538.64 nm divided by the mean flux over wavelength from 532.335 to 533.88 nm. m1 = 1.1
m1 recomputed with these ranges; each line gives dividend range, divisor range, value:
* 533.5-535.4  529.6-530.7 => 0.97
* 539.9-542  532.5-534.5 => 1.06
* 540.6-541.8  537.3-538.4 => 0.96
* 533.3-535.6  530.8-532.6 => 0.96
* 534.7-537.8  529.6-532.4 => 0.95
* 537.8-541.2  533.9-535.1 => 1.04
